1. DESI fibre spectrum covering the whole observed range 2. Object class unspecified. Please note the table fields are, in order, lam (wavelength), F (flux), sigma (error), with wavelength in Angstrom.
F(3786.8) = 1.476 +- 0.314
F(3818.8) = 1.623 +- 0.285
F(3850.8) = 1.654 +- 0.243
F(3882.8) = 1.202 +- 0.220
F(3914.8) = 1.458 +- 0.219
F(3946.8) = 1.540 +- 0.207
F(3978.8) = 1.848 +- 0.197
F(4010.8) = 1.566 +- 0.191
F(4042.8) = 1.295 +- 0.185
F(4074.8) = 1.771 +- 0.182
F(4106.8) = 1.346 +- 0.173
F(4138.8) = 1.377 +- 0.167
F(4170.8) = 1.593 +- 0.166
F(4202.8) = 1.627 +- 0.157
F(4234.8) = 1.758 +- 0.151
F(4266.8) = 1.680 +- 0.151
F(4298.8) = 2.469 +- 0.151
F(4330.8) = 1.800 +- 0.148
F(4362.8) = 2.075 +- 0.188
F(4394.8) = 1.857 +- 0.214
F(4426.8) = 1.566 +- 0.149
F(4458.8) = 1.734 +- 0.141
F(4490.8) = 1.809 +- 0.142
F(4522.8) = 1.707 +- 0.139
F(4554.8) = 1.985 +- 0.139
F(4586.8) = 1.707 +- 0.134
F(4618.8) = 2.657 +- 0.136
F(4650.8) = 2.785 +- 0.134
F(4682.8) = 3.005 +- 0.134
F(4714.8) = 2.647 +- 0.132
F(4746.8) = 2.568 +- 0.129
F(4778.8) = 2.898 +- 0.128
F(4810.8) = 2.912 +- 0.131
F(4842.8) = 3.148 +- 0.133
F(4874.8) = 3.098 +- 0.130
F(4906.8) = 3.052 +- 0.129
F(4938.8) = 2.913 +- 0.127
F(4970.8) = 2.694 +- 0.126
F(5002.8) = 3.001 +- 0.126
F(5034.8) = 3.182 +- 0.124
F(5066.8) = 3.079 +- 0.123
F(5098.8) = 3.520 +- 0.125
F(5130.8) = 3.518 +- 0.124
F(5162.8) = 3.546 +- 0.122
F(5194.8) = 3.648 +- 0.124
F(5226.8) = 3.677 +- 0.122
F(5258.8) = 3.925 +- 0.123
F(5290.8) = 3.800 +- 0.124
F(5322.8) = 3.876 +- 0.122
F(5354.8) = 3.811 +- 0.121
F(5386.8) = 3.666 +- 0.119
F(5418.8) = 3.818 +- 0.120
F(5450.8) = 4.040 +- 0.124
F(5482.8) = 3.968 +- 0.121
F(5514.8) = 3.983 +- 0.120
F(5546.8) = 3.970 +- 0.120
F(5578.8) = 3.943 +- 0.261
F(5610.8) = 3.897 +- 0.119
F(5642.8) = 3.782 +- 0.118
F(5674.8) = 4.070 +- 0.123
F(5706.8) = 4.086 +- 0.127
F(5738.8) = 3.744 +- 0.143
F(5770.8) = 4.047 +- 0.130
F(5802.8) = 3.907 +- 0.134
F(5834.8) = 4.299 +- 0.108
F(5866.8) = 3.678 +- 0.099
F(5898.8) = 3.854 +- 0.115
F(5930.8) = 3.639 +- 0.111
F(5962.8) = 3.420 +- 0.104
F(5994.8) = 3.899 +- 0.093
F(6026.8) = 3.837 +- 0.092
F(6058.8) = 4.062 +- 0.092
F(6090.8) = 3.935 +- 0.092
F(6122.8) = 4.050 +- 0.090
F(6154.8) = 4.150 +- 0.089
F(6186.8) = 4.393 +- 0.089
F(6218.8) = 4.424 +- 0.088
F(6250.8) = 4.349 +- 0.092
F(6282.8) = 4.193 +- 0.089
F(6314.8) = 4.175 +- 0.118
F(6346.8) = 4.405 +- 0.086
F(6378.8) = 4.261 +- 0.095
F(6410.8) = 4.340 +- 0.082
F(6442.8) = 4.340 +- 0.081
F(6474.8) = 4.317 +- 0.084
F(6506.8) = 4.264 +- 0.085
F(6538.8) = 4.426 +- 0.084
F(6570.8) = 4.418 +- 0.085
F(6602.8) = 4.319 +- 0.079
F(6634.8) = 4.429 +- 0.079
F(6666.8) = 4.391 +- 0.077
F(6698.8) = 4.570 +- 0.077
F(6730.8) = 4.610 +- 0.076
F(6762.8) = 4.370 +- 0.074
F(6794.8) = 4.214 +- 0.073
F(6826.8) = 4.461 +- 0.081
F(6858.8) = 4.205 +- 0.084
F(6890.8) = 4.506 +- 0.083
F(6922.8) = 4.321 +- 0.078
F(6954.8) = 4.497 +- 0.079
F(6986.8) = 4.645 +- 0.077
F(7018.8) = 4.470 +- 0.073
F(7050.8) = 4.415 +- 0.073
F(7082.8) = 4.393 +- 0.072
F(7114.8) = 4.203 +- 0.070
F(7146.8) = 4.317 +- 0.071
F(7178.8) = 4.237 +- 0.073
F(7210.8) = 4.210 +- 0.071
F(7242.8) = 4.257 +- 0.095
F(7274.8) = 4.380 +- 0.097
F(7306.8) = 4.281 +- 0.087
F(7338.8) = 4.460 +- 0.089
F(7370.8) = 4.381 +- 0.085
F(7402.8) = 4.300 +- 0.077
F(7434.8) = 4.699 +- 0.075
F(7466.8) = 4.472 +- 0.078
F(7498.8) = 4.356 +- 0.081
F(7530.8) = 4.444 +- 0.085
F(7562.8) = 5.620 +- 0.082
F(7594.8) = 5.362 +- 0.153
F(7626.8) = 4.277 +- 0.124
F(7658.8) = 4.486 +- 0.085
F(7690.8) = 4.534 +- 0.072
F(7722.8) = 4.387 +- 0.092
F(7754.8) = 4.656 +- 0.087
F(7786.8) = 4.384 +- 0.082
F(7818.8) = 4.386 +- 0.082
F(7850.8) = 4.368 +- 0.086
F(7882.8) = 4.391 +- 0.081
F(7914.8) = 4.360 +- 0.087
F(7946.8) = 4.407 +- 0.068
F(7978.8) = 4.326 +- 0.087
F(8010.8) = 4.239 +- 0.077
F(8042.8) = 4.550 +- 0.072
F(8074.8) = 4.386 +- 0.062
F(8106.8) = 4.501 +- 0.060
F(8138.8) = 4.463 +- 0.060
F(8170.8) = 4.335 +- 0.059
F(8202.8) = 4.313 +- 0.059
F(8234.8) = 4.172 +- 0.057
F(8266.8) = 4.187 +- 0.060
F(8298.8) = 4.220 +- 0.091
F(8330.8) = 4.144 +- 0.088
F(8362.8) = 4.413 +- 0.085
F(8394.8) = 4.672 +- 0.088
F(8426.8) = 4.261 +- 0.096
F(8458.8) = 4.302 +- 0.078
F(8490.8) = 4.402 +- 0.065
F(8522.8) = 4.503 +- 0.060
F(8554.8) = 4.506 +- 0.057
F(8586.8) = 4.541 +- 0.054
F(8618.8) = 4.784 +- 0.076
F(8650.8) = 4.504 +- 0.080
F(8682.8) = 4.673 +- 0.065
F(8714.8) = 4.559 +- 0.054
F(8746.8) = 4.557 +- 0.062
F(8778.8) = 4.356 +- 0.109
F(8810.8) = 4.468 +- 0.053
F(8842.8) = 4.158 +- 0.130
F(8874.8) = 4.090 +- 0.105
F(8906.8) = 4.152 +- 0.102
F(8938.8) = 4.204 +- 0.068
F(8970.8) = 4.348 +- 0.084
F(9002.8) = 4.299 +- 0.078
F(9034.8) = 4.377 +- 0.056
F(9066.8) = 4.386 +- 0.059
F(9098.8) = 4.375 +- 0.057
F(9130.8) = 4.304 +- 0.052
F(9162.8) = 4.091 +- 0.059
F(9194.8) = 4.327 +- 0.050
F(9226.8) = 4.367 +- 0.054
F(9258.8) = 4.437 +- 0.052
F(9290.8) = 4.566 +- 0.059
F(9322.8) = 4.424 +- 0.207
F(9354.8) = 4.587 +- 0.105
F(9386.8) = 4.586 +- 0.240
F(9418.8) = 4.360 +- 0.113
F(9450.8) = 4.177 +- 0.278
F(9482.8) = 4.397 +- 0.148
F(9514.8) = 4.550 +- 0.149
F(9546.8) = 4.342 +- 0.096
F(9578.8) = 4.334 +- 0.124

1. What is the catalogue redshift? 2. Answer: 0.154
